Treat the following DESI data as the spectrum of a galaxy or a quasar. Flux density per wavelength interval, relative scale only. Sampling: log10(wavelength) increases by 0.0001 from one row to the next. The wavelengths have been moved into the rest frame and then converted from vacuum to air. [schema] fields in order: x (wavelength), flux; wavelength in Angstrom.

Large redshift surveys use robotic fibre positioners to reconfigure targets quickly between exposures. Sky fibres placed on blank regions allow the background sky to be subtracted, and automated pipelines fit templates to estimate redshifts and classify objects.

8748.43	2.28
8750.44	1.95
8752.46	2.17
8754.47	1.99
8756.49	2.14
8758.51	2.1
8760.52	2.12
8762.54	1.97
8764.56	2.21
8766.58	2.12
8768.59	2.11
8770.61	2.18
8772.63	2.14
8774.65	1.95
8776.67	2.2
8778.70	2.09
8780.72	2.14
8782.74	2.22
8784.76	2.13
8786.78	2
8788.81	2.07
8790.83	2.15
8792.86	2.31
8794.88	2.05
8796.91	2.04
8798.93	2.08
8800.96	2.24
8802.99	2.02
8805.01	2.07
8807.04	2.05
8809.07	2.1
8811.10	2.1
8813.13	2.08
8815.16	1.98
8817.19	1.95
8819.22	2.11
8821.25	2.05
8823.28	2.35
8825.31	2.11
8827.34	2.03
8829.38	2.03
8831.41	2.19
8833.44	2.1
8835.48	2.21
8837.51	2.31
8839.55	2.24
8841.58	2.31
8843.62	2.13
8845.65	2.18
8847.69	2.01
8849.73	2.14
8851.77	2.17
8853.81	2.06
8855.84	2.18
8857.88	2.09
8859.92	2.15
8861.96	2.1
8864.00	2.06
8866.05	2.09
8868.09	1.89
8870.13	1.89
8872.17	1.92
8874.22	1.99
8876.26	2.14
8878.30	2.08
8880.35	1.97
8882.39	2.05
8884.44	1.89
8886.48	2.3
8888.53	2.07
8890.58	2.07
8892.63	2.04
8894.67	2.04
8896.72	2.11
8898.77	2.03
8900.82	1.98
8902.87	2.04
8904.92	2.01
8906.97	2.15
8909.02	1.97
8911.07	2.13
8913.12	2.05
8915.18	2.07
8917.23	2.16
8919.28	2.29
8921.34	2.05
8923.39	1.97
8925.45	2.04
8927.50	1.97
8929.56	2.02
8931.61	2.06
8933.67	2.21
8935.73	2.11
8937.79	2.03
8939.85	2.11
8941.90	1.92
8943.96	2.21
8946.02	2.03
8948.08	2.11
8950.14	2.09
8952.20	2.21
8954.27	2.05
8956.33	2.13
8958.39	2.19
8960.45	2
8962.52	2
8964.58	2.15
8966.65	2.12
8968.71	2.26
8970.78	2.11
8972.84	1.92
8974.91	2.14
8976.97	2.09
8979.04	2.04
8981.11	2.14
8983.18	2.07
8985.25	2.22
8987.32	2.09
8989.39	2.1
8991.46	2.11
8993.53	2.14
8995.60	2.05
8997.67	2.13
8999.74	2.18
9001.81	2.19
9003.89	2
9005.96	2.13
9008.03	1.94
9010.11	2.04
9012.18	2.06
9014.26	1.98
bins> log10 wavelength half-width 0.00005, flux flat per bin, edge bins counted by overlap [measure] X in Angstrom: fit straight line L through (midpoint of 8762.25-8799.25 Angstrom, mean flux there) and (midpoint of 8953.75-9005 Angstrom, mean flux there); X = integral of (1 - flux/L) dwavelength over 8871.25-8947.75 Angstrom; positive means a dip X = 1.7 Angstrom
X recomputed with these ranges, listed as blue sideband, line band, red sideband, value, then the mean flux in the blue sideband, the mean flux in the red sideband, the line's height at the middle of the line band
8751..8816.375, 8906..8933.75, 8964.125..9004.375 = 0.4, 2.1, 2.11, 2.11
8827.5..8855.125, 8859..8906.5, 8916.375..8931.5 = 1.6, 2.16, 2.07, 2.11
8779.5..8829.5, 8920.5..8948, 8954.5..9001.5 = 0.6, 2.1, 2.11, 2.11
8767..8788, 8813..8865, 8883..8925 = -0.9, 2.12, 2.07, 2.09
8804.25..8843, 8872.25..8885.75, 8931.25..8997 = 0.6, 2.12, 2.1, 2.12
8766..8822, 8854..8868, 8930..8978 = 0.0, 2.1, 2.1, 2.1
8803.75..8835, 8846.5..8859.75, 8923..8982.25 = -0.2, 2.09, 2.08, 2.09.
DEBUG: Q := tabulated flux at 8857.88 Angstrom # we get 2.09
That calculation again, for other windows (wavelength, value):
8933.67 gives 2.21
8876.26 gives 2.14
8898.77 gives 2.03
